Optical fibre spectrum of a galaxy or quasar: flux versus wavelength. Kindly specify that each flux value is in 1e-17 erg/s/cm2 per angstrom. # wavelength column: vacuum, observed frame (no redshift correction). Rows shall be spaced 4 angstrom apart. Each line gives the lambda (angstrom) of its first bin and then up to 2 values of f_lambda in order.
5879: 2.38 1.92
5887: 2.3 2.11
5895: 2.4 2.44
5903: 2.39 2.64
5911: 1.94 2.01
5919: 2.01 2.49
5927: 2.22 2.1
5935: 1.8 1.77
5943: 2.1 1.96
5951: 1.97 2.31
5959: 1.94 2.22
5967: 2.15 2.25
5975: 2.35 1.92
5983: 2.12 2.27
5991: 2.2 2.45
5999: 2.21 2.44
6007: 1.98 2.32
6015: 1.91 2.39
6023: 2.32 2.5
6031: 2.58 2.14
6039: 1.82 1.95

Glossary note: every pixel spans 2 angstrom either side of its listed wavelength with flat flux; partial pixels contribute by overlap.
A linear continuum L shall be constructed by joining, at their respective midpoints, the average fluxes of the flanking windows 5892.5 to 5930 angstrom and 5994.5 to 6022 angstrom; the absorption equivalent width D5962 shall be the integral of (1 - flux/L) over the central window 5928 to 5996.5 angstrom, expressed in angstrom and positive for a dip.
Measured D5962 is 4.4 angstrom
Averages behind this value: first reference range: 2.28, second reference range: 2.23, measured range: 2.11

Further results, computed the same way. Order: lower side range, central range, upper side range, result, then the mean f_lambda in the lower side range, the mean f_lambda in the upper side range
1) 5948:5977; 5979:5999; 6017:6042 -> -0.1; 2.16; 2.28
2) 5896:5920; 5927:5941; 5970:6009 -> 1.9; 2.25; 2.22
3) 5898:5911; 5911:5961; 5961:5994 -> 5.7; 2.41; 2.19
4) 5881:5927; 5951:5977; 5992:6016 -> 0.6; 2.24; 2.23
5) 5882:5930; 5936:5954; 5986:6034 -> 2.4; 2.24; 2.29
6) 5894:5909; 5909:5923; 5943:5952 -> 1.6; 2.47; 1.99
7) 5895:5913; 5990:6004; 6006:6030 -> -0.3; 2.36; 2.26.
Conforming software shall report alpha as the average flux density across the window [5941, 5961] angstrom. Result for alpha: 2.06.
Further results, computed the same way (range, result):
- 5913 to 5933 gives 2.17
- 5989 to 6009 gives 2.26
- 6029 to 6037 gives 2.36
